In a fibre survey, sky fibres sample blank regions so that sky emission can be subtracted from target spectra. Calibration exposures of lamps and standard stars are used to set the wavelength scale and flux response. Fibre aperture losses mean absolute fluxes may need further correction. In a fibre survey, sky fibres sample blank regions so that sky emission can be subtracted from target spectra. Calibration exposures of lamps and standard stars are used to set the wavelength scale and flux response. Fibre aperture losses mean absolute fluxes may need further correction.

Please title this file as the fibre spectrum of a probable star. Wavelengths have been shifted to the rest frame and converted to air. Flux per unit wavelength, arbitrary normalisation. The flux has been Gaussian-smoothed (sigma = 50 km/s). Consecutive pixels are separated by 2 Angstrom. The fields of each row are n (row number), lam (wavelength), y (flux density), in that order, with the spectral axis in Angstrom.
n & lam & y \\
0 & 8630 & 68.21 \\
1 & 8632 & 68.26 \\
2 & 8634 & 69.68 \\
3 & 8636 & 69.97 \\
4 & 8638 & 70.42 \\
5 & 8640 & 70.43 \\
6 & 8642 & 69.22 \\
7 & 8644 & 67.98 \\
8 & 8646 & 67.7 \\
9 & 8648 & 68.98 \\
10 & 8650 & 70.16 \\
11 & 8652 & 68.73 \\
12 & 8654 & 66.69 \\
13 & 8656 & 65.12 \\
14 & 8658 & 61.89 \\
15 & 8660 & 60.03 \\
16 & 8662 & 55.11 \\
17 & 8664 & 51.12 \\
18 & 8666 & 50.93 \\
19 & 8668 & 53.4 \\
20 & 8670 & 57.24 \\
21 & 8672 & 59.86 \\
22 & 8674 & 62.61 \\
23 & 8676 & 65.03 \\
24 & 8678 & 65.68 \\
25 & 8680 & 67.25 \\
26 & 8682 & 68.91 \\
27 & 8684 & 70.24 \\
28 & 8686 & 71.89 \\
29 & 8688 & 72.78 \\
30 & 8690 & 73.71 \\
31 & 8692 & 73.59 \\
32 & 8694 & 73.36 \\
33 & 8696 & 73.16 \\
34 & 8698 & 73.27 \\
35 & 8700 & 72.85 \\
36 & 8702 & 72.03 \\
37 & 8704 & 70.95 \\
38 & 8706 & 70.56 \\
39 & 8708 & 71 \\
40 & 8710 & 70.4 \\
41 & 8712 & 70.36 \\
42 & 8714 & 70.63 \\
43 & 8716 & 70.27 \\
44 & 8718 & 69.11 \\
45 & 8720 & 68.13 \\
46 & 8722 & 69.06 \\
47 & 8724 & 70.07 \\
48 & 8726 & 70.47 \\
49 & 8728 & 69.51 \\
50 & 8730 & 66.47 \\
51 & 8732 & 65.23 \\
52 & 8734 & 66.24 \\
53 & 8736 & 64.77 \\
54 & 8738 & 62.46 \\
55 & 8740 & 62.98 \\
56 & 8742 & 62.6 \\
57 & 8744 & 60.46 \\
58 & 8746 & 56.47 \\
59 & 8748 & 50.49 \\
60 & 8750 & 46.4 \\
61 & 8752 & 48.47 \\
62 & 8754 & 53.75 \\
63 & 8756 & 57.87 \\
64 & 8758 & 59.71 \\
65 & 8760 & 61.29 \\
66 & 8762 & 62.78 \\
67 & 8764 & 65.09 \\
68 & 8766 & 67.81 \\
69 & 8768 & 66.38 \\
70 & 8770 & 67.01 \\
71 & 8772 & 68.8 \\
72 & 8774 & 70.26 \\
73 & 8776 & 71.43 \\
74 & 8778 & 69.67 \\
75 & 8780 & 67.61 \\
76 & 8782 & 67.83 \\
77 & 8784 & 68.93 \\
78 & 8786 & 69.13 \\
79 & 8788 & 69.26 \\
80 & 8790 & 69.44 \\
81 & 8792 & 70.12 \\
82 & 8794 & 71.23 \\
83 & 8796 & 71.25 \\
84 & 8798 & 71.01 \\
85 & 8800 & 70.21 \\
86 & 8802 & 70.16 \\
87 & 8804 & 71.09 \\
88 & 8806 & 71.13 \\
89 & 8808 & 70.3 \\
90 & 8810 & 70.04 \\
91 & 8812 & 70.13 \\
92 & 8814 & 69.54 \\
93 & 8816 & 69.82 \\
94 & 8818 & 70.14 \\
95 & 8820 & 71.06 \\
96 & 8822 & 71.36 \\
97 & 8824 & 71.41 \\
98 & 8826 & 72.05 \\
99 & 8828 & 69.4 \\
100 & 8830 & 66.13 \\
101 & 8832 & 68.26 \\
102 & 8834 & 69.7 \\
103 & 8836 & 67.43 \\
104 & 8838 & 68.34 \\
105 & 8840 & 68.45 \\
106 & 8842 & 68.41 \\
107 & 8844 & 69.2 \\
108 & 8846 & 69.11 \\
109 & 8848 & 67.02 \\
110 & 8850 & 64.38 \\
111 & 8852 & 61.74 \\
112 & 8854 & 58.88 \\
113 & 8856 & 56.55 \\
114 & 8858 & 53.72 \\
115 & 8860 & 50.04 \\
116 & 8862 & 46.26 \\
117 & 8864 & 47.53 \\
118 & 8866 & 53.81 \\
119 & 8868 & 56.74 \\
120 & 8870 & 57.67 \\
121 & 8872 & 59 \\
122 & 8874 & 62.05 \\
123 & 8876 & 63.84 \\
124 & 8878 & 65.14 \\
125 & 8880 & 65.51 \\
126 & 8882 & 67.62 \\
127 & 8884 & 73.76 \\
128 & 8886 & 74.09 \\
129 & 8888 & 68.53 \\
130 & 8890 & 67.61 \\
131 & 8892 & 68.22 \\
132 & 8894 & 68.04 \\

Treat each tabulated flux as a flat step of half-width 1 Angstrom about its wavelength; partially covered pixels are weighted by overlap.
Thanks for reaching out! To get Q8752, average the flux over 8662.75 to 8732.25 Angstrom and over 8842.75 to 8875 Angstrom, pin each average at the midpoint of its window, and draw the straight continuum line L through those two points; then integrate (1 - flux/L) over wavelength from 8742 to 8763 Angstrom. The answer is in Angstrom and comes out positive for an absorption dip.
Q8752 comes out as 2.8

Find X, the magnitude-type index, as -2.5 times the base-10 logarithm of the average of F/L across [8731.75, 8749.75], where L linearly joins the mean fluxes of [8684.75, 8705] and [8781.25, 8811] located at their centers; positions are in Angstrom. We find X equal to 0.182 mag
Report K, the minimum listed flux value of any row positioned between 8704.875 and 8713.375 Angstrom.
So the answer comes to 70.36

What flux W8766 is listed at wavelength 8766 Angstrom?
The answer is 67.81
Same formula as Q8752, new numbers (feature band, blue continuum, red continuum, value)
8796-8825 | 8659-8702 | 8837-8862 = -3.5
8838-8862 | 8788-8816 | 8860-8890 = 0.9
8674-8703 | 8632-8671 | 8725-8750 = -3.3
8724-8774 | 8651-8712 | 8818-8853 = 3.8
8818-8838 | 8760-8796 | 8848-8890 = -1.7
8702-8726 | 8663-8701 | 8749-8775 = -2.2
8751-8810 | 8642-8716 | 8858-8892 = -2.8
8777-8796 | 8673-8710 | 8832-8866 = -1.2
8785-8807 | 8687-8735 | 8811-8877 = -1.3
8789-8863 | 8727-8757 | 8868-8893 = -4.6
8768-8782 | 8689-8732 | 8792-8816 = 0.3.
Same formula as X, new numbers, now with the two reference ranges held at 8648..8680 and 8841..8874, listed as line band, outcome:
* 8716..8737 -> -0.13 mag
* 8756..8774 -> -0.08 mag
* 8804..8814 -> -0.18 mag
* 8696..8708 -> -0.18 mag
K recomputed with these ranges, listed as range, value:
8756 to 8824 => 57.87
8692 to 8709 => 70.56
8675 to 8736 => 64.77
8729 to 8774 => 46.4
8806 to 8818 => 69.54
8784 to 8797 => 68.93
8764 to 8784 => 65.09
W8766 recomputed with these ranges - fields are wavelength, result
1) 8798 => 71.01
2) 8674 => 62.61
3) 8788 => 69.26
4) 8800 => 70.21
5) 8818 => 70.14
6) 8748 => 50.49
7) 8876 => 63.84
